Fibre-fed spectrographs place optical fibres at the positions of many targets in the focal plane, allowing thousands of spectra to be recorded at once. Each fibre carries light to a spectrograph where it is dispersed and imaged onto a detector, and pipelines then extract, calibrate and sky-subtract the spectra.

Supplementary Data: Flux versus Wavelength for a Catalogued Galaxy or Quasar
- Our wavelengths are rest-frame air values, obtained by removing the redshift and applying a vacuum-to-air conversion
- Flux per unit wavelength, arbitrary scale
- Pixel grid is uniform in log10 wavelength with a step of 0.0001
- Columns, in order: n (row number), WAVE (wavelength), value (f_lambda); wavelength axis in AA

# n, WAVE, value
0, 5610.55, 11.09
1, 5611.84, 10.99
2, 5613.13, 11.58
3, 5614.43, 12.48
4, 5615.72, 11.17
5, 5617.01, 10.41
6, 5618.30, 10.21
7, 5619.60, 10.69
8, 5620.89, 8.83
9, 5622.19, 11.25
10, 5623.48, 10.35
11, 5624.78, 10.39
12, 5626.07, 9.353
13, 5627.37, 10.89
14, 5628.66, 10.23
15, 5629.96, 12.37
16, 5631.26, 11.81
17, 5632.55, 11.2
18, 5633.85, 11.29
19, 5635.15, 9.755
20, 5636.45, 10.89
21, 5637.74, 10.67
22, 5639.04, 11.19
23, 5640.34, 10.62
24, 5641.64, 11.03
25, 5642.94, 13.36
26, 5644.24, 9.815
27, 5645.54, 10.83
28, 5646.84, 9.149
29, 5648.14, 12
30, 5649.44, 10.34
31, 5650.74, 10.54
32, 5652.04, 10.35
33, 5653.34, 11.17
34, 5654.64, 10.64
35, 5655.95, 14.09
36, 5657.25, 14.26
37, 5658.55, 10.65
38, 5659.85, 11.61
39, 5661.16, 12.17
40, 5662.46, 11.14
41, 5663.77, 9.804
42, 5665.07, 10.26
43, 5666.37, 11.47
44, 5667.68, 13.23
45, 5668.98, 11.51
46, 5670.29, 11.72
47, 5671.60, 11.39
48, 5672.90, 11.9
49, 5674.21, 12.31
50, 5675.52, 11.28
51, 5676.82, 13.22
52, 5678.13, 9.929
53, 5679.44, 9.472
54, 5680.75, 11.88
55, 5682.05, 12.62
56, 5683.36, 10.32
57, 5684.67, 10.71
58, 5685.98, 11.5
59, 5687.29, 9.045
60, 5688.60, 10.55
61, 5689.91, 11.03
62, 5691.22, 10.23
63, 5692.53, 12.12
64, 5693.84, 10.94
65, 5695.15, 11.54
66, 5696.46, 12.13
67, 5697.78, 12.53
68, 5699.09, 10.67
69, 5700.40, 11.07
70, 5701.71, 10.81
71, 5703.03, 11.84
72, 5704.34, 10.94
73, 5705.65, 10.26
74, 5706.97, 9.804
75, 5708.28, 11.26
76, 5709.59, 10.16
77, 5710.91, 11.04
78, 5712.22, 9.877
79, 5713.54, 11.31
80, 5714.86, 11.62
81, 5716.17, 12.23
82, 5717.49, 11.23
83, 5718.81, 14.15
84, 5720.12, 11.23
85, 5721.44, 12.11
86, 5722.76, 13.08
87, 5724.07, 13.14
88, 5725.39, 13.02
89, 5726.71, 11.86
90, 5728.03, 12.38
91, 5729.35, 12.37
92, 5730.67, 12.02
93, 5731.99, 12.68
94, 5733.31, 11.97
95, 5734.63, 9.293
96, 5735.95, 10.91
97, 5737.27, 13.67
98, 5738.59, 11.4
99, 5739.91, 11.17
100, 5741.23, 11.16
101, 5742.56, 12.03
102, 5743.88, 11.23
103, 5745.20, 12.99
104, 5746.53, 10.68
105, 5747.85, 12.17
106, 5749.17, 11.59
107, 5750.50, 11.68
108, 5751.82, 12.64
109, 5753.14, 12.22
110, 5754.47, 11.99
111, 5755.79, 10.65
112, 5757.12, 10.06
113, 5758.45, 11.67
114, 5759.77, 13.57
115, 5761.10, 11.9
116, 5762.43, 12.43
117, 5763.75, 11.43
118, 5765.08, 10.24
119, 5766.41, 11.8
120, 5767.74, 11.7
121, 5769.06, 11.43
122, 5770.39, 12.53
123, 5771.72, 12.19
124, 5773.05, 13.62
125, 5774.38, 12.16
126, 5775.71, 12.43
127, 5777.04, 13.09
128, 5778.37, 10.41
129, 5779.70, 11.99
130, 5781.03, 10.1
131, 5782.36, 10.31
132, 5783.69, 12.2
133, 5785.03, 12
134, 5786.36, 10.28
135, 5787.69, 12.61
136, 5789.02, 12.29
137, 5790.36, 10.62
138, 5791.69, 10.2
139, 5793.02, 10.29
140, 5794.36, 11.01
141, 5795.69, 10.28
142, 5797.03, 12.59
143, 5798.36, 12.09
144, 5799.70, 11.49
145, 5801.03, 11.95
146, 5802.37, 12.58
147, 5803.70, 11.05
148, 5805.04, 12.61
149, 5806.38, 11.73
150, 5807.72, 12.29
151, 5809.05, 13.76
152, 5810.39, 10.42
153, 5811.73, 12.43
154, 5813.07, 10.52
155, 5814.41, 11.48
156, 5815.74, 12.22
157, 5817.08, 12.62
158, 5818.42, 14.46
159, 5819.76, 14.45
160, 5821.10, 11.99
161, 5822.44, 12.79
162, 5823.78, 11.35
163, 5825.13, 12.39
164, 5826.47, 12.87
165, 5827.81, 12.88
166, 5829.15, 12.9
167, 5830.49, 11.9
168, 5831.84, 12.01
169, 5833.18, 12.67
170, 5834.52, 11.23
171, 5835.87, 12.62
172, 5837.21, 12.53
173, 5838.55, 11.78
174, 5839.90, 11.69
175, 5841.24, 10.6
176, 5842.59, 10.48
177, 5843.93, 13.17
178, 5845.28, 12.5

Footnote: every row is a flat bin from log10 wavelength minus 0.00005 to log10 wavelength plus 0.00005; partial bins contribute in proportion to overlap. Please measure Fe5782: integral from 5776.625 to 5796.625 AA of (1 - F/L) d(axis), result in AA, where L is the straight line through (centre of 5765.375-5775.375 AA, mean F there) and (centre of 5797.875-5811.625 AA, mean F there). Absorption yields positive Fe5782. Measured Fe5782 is 1.50 AA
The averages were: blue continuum 12.1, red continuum 12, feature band 11.2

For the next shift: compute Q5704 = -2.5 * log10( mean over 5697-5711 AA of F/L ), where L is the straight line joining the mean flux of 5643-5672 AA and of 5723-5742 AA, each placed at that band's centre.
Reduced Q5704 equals 0.07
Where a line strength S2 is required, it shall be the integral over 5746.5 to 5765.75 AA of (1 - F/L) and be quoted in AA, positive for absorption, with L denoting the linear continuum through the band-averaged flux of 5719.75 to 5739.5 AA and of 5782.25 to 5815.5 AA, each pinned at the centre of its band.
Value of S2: 0.3 AA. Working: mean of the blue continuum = 12.1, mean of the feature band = 11.7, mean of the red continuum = 11.6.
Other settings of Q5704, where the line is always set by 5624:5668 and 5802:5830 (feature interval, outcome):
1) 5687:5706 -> 0.04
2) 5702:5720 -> 0.04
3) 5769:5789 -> 0.02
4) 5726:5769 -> 0.01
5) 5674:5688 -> 0.03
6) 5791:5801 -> 0.10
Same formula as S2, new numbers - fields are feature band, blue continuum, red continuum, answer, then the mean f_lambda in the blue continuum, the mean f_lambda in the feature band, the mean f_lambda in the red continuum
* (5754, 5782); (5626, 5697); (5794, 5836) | 0.3 AA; 11.2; 11.8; 12.2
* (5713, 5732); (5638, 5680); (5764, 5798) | -1.4 AA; 11.3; 12.3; 11.5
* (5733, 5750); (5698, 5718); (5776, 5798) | -0.7 AA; 11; 11.5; 11.3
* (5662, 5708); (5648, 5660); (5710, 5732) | 2.3 AA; 11.6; 11.2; 12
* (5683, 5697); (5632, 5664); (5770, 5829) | 0.6 AA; 11.2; 10.9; 12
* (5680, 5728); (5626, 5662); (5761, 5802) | -0.1 AA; 11.2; 11.4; 11.6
